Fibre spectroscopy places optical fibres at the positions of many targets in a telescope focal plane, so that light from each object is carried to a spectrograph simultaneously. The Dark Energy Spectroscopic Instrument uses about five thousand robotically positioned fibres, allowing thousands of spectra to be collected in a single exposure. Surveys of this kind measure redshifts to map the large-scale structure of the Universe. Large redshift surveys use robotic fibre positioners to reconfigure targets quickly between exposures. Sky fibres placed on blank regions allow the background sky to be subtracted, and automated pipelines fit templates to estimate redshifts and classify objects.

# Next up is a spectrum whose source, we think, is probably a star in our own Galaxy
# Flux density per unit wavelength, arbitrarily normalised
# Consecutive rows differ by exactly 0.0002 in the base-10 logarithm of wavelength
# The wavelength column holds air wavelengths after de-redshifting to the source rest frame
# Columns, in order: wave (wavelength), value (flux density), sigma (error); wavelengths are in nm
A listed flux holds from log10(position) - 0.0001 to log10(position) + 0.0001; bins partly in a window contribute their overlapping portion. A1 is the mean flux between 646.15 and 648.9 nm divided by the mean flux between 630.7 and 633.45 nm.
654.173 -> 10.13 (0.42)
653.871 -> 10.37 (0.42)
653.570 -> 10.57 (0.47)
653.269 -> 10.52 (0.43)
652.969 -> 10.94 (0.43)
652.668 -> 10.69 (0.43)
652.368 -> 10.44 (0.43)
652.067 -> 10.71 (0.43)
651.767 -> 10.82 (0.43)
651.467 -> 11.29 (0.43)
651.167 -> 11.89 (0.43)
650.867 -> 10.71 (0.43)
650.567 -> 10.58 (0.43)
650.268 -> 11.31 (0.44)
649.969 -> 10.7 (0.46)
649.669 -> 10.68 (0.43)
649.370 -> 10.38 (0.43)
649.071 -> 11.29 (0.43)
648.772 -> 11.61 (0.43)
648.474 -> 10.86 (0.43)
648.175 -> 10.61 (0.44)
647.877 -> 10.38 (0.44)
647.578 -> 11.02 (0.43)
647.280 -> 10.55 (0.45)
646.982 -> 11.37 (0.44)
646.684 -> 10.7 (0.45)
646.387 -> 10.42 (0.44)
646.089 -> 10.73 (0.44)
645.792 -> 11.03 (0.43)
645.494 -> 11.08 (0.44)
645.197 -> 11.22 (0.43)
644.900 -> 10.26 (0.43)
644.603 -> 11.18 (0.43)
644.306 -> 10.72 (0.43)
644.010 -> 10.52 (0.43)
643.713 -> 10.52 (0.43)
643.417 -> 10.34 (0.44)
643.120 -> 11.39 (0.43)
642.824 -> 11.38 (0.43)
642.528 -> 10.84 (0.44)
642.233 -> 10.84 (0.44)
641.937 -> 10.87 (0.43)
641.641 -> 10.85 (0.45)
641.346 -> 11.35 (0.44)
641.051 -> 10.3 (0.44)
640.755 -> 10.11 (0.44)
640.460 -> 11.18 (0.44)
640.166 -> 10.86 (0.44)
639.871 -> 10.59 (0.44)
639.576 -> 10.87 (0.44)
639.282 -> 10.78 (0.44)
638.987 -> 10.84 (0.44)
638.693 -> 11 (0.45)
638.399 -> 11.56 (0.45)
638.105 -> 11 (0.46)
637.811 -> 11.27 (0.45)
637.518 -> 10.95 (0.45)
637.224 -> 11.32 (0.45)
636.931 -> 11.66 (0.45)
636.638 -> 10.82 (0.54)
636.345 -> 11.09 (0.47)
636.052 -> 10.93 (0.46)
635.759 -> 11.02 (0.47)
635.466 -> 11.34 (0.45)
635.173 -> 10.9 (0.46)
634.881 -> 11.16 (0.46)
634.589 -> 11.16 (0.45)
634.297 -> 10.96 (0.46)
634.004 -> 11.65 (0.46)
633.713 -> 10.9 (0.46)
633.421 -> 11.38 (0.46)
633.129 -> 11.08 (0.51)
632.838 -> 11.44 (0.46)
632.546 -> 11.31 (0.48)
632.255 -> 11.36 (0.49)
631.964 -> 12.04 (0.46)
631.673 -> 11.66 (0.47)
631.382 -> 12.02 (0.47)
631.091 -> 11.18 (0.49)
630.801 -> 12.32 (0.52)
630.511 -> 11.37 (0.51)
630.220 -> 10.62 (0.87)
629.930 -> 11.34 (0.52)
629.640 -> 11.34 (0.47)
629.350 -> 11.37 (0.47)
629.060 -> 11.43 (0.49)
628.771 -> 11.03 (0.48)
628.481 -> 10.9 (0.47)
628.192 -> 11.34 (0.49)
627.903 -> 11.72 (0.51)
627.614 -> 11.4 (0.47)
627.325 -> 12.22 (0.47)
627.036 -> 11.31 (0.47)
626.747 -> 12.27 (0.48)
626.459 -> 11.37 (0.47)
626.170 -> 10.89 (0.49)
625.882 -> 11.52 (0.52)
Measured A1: 0.94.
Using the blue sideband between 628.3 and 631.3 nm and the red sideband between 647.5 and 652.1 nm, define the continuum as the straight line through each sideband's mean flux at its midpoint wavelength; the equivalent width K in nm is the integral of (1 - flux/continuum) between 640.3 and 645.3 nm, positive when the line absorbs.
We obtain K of 0.11 nm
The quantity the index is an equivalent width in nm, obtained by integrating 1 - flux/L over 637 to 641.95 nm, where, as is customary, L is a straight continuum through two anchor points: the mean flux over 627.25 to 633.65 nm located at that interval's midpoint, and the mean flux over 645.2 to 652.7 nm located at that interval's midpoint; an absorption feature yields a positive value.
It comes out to 0.10 nm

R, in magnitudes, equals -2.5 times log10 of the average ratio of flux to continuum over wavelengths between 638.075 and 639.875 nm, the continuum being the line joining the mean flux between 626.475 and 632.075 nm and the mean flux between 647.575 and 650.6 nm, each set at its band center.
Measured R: 0.02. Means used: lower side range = 11.5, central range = 11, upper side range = 10.9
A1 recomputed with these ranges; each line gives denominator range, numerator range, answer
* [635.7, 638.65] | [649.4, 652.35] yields 0.98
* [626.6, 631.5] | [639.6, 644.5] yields 0.94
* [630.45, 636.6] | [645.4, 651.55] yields 0.96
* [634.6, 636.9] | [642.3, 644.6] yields 0.98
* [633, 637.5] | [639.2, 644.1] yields 0.97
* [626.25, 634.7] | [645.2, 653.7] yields 0.95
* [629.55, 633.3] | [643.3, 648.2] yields 0.94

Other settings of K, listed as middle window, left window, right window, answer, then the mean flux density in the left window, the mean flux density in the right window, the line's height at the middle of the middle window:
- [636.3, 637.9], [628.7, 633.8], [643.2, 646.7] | -0.01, 11.4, 10.7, 11.1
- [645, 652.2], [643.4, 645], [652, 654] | -0.20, 10.6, 10.6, 10.6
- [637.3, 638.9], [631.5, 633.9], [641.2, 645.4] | 0.00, 11.4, 10.9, 11.1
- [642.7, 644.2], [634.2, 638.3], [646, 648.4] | 0.01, 11.1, 10.7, 10.9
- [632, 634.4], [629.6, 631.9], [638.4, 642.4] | 0.01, 11.5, 10.8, 11.3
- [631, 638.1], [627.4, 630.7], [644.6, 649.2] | -0.06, 11.3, 10.9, 11.2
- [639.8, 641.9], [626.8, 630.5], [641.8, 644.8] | 0.03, 11.4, 10.9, 10.9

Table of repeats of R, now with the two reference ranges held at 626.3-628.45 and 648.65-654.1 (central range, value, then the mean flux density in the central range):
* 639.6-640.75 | 0.04 mag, 10.8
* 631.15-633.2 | -0.01 mag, 11.6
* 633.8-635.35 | 0.02 mag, 11.2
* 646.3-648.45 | 0.02 mag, 10.7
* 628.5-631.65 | 0.01 mag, 11.4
